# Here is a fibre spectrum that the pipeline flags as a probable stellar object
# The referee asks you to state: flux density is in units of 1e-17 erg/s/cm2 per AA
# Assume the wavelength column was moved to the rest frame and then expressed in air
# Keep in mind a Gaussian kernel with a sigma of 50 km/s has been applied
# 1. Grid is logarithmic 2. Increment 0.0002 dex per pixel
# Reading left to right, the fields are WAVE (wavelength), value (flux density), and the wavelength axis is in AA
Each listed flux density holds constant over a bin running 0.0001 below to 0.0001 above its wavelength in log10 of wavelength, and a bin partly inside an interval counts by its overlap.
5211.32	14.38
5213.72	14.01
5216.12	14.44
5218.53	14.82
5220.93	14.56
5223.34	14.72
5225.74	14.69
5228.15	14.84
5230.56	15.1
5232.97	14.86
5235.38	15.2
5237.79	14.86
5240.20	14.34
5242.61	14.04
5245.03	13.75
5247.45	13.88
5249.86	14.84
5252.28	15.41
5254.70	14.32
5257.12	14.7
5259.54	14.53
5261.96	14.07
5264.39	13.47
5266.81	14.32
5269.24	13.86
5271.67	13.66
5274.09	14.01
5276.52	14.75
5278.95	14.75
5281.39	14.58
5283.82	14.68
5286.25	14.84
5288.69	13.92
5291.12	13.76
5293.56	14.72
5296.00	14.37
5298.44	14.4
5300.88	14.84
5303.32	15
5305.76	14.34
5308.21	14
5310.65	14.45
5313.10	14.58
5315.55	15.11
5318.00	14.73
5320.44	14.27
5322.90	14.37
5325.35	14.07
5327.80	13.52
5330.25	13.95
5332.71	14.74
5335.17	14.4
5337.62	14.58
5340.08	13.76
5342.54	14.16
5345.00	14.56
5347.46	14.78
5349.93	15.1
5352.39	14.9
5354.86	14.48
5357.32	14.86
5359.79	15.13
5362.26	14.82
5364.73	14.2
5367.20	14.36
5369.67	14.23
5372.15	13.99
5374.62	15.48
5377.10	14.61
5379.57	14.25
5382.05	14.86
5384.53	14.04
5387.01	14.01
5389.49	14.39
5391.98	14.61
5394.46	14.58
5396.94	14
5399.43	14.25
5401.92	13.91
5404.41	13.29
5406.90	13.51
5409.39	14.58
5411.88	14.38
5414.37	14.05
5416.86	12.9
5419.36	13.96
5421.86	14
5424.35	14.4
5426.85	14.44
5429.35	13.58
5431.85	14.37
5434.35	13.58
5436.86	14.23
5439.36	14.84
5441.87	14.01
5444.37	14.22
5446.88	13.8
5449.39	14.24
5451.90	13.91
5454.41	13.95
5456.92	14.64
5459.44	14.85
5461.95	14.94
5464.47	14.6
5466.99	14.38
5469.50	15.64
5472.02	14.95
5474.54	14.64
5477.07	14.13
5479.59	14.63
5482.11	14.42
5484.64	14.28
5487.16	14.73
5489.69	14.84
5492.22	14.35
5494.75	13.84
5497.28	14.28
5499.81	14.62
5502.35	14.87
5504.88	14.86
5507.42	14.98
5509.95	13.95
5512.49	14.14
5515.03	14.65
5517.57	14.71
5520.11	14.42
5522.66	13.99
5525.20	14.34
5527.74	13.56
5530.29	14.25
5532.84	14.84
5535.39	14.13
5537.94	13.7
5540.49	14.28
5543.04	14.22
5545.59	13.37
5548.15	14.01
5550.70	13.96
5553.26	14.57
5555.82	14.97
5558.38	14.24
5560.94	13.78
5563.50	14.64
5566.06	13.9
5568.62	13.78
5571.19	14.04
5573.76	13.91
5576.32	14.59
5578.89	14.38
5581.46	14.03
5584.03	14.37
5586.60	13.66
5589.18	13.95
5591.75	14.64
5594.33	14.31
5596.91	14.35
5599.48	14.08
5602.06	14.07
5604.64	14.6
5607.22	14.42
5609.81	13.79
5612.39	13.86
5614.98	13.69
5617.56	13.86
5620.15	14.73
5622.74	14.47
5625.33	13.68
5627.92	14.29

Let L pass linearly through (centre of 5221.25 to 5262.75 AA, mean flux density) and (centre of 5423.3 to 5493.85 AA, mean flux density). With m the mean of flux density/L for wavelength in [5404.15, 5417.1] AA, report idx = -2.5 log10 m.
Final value 0.04 mag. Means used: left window 14.6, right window 14.4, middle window 13.9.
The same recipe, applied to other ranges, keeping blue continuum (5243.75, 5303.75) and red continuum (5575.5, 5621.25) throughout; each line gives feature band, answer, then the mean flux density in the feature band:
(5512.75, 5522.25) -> -0.019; 14.5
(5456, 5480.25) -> -0.036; 14.7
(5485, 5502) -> -0.016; 14.5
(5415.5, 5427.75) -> 0.027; 13.9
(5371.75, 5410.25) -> 0.002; 14.3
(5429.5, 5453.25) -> 0.013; 14.1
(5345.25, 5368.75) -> -0.030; 14.7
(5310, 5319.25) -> -0.029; 14.7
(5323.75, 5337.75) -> 0.011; 14.2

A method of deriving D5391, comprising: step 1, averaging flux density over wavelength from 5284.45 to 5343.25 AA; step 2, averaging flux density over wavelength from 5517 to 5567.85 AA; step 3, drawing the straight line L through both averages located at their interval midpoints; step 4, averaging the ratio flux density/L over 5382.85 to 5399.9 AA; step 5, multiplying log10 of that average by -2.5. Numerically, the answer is 0.00 mag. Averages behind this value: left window 14.4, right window 14.2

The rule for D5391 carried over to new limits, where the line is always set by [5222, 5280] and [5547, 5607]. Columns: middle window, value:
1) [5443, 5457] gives 0.02 mag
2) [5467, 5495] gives -0.02 mag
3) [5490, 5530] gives -0.01 mag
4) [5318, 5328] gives 0.02 mag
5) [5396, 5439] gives 0.03 mag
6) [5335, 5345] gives 0.01 mag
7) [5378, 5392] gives 0.00 mag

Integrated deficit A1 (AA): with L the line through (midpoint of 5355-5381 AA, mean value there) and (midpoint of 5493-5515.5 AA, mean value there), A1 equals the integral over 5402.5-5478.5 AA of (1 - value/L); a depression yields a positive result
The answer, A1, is 1.5 AA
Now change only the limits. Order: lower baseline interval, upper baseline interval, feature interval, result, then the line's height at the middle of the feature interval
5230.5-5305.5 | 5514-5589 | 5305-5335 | 0.09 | 14.4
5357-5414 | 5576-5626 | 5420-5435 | 0.25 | 14.3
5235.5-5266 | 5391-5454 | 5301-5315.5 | -0.28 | 14.3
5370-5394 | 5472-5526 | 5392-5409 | 0.54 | 14.5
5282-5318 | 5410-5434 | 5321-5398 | -0.96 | 14.3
